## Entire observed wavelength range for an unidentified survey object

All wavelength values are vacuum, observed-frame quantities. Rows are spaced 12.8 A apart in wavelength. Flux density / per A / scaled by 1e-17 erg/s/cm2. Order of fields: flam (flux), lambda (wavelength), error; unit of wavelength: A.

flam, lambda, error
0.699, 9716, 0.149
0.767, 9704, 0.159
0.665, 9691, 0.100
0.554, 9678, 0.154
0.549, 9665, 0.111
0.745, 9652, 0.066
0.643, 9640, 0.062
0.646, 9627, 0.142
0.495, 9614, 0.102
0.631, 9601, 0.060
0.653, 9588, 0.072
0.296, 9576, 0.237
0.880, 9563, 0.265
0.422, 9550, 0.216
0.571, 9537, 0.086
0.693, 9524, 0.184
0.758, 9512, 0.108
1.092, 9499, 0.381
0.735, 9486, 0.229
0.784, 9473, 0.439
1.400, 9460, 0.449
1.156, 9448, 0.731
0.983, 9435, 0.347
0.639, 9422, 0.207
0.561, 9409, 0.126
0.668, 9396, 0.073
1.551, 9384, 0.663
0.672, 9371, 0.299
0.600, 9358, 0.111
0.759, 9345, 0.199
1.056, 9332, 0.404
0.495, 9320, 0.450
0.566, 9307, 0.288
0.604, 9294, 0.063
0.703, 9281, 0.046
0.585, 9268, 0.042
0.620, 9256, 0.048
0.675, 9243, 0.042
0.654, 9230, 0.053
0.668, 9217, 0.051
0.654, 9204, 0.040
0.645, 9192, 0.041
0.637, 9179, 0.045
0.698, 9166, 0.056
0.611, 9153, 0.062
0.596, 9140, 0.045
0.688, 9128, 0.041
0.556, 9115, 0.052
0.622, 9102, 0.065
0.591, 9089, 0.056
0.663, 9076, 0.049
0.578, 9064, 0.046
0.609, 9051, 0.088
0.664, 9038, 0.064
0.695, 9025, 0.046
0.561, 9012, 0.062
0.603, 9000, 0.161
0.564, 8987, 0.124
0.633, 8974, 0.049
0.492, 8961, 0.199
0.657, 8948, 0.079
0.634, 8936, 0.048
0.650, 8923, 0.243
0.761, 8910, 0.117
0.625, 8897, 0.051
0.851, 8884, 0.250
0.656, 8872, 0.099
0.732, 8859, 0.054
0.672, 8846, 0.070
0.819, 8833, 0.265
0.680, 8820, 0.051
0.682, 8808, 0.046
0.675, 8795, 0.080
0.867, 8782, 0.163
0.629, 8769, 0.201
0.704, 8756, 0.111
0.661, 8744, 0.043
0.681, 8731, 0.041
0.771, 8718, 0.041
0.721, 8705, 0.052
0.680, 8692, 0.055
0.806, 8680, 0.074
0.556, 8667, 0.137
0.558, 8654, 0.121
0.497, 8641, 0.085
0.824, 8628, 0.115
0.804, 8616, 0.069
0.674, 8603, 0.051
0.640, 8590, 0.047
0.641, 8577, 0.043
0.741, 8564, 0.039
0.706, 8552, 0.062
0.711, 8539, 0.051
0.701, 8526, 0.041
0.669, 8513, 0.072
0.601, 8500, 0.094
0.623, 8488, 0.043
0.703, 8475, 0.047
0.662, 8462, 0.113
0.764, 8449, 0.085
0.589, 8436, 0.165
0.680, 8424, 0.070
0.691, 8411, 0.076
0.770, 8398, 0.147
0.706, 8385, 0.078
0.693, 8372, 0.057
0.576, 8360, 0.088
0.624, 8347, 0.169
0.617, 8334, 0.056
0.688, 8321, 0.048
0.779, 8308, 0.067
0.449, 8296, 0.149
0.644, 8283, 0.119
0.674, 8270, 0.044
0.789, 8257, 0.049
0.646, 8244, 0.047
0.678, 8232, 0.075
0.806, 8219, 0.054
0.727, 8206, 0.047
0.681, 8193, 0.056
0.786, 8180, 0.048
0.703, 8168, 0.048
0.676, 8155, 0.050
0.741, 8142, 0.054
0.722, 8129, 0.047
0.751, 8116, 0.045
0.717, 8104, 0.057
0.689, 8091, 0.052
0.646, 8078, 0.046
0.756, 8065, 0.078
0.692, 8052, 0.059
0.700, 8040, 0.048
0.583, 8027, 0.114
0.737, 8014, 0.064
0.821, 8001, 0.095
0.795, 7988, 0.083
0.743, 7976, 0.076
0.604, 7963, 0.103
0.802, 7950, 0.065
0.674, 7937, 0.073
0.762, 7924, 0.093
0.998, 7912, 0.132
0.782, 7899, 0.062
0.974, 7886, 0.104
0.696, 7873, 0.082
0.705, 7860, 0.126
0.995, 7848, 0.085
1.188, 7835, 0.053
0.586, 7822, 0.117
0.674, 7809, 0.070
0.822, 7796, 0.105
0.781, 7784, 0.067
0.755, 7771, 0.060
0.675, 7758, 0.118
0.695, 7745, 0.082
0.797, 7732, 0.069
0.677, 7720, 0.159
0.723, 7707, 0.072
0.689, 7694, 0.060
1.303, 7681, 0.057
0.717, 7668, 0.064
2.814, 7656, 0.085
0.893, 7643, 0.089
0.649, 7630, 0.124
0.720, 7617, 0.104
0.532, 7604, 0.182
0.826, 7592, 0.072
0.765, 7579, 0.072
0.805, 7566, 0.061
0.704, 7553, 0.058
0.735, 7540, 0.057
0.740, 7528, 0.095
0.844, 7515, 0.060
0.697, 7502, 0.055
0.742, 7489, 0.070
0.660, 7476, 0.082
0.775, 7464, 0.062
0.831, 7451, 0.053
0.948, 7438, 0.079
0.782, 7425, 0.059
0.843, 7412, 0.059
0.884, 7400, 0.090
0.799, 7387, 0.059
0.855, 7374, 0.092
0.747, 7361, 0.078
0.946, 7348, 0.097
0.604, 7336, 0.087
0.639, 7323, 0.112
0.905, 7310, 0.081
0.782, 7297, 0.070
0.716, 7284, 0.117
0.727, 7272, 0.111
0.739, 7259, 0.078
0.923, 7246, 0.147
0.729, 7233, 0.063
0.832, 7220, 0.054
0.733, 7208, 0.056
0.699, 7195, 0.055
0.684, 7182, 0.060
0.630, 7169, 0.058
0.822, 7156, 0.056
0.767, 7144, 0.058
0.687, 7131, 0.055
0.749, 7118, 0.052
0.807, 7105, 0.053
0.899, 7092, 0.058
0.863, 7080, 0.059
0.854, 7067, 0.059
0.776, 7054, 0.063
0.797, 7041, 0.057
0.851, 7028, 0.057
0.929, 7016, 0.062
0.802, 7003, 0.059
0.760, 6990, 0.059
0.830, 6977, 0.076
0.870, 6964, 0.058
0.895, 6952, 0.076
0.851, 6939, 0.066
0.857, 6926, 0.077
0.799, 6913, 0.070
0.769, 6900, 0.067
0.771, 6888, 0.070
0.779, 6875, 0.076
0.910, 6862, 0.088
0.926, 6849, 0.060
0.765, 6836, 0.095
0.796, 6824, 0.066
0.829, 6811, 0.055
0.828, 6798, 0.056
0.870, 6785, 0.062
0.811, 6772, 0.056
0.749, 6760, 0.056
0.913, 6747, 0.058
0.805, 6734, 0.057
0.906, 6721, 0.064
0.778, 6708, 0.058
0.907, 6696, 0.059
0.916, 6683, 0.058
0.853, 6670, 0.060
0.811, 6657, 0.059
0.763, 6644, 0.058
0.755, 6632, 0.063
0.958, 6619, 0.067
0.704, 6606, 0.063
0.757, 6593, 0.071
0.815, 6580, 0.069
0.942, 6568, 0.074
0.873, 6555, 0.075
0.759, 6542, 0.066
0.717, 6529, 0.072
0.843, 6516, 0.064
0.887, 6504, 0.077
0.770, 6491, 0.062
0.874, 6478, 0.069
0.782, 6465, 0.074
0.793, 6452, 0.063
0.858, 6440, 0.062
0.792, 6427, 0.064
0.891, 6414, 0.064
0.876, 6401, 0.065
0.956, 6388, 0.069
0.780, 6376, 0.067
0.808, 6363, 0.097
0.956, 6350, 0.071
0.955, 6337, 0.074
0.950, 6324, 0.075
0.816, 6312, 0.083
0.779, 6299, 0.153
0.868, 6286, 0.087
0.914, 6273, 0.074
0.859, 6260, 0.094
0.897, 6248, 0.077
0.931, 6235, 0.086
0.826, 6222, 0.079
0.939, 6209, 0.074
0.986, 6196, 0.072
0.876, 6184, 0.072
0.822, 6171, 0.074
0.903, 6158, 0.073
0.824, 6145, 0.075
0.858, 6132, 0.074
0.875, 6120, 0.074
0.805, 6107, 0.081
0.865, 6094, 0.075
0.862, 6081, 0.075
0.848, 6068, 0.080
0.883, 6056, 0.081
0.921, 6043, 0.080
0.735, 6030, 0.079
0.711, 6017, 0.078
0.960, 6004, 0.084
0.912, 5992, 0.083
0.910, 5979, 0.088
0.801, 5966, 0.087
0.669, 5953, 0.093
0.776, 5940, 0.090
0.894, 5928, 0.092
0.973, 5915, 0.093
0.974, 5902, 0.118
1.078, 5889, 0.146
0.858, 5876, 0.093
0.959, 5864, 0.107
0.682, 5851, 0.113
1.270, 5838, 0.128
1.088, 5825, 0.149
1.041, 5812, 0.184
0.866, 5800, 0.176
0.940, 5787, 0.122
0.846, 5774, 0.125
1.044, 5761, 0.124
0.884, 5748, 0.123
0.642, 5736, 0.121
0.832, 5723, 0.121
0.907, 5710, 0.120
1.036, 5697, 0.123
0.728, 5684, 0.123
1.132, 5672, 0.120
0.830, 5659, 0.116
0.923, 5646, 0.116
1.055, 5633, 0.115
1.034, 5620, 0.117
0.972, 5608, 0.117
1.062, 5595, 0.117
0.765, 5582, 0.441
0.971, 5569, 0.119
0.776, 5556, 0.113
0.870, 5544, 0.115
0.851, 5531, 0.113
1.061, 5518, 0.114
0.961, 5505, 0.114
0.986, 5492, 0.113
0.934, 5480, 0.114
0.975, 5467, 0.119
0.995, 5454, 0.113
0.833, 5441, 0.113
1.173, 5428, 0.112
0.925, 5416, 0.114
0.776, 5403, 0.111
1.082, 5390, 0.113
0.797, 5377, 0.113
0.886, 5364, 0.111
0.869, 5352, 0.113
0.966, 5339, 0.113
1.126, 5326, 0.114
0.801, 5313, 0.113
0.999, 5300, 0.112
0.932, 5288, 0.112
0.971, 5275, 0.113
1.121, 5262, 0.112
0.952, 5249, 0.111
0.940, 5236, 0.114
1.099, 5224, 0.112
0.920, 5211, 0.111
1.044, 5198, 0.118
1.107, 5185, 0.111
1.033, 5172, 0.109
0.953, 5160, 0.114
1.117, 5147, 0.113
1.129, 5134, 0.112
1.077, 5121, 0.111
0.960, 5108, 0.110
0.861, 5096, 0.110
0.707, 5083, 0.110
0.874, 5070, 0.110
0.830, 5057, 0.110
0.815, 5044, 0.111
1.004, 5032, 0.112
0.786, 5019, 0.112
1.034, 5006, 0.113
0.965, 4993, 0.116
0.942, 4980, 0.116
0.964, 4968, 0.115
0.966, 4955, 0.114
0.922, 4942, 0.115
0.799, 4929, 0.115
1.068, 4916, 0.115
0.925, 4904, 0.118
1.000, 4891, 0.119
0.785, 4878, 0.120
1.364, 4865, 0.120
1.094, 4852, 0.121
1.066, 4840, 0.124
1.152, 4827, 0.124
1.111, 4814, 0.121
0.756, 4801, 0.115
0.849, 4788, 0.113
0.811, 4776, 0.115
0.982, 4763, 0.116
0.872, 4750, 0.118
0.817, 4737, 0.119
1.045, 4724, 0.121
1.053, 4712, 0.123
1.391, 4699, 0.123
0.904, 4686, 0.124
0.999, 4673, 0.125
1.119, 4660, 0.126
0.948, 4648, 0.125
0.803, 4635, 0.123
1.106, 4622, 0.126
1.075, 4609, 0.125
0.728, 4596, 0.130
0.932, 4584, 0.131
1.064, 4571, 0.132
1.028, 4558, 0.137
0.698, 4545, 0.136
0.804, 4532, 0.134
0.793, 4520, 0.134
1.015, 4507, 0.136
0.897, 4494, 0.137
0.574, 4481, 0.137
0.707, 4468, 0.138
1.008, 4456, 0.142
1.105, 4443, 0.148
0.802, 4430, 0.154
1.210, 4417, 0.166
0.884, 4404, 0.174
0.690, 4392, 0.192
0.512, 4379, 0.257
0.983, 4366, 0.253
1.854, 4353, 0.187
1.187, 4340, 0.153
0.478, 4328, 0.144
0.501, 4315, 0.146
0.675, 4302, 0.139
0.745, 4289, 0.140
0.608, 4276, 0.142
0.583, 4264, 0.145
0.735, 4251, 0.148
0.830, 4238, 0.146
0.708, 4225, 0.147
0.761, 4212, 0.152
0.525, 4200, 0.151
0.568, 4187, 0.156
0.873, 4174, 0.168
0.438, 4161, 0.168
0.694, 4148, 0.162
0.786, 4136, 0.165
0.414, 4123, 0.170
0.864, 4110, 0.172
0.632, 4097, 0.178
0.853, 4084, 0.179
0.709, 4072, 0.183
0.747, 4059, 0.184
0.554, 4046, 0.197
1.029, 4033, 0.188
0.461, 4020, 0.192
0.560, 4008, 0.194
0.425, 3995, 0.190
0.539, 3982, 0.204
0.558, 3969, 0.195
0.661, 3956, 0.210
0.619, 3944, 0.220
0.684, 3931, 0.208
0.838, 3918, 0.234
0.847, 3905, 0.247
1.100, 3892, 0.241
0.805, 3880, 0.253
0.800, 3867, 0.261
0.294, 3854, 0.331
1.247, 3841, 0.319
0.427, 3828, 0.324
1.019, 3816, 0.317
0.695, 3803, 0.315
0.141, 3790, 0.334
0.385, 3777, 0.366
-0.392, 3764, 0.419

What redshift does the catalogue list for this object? 0.166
